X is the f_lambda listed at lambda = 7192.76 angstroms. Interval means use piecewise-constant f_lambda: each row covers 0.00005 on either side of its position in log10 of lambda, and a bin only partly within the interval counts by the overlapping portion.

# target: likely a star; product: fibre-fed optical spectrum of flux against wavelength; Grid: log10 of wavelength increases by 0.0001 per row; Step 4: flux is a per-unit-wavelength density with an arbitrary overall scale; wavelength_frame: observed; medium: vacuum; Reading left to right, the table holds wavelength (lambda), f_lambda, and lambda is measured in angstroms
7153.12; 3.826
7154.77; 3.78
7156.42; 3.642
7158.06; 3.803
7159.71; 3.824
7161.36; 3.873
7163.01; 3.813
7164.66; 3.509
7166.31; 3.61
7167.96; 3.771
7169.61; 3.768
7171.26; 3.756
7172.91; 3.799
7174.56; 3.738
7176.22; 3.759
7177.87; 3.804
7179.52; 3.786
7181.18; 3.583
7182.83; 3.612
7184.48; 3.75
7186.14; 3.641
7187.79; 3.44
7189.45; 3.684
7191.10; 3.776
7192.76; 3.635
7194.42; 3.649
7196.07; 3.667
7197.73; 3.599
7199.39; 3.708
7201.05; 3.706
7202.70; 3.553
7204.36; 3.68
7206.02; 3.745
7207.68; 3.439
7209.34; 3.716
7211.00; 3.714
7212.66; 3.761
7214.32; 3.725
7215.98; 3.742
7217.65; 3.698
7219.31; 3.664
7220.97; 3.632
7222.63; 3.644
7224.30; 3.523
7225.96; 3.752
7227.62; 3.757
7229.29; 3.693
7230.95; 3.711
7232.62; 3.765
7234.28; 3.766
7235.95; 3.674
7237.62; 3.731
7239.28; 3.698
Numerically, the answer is 3.635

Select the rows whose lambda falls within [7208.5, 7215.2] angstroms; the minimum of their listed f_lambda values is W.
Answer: 3.714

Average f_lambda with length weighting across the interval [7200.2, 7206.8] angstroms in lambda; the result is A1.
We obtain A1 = 3.67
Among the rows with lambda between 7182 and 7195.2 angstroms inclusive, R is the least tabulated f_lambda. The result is 3.44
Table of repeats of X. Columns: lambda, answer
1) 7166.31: 3.61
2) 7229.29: 3.693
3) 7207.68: 3.439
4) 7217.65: 3.698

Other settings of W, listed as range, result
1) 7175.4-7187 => 3.583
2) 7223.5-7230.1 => 3.523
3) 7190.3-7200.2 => 3.599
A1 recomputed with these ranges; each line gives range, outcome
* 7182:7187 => 3.67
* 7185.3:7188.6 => 3.54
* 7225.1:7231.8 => 3.73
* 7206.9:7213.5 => 3.66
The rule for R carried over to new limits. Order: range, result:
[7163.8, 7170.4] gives 3.509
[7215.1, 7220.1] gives 3.664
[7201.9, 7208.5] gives 3.439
